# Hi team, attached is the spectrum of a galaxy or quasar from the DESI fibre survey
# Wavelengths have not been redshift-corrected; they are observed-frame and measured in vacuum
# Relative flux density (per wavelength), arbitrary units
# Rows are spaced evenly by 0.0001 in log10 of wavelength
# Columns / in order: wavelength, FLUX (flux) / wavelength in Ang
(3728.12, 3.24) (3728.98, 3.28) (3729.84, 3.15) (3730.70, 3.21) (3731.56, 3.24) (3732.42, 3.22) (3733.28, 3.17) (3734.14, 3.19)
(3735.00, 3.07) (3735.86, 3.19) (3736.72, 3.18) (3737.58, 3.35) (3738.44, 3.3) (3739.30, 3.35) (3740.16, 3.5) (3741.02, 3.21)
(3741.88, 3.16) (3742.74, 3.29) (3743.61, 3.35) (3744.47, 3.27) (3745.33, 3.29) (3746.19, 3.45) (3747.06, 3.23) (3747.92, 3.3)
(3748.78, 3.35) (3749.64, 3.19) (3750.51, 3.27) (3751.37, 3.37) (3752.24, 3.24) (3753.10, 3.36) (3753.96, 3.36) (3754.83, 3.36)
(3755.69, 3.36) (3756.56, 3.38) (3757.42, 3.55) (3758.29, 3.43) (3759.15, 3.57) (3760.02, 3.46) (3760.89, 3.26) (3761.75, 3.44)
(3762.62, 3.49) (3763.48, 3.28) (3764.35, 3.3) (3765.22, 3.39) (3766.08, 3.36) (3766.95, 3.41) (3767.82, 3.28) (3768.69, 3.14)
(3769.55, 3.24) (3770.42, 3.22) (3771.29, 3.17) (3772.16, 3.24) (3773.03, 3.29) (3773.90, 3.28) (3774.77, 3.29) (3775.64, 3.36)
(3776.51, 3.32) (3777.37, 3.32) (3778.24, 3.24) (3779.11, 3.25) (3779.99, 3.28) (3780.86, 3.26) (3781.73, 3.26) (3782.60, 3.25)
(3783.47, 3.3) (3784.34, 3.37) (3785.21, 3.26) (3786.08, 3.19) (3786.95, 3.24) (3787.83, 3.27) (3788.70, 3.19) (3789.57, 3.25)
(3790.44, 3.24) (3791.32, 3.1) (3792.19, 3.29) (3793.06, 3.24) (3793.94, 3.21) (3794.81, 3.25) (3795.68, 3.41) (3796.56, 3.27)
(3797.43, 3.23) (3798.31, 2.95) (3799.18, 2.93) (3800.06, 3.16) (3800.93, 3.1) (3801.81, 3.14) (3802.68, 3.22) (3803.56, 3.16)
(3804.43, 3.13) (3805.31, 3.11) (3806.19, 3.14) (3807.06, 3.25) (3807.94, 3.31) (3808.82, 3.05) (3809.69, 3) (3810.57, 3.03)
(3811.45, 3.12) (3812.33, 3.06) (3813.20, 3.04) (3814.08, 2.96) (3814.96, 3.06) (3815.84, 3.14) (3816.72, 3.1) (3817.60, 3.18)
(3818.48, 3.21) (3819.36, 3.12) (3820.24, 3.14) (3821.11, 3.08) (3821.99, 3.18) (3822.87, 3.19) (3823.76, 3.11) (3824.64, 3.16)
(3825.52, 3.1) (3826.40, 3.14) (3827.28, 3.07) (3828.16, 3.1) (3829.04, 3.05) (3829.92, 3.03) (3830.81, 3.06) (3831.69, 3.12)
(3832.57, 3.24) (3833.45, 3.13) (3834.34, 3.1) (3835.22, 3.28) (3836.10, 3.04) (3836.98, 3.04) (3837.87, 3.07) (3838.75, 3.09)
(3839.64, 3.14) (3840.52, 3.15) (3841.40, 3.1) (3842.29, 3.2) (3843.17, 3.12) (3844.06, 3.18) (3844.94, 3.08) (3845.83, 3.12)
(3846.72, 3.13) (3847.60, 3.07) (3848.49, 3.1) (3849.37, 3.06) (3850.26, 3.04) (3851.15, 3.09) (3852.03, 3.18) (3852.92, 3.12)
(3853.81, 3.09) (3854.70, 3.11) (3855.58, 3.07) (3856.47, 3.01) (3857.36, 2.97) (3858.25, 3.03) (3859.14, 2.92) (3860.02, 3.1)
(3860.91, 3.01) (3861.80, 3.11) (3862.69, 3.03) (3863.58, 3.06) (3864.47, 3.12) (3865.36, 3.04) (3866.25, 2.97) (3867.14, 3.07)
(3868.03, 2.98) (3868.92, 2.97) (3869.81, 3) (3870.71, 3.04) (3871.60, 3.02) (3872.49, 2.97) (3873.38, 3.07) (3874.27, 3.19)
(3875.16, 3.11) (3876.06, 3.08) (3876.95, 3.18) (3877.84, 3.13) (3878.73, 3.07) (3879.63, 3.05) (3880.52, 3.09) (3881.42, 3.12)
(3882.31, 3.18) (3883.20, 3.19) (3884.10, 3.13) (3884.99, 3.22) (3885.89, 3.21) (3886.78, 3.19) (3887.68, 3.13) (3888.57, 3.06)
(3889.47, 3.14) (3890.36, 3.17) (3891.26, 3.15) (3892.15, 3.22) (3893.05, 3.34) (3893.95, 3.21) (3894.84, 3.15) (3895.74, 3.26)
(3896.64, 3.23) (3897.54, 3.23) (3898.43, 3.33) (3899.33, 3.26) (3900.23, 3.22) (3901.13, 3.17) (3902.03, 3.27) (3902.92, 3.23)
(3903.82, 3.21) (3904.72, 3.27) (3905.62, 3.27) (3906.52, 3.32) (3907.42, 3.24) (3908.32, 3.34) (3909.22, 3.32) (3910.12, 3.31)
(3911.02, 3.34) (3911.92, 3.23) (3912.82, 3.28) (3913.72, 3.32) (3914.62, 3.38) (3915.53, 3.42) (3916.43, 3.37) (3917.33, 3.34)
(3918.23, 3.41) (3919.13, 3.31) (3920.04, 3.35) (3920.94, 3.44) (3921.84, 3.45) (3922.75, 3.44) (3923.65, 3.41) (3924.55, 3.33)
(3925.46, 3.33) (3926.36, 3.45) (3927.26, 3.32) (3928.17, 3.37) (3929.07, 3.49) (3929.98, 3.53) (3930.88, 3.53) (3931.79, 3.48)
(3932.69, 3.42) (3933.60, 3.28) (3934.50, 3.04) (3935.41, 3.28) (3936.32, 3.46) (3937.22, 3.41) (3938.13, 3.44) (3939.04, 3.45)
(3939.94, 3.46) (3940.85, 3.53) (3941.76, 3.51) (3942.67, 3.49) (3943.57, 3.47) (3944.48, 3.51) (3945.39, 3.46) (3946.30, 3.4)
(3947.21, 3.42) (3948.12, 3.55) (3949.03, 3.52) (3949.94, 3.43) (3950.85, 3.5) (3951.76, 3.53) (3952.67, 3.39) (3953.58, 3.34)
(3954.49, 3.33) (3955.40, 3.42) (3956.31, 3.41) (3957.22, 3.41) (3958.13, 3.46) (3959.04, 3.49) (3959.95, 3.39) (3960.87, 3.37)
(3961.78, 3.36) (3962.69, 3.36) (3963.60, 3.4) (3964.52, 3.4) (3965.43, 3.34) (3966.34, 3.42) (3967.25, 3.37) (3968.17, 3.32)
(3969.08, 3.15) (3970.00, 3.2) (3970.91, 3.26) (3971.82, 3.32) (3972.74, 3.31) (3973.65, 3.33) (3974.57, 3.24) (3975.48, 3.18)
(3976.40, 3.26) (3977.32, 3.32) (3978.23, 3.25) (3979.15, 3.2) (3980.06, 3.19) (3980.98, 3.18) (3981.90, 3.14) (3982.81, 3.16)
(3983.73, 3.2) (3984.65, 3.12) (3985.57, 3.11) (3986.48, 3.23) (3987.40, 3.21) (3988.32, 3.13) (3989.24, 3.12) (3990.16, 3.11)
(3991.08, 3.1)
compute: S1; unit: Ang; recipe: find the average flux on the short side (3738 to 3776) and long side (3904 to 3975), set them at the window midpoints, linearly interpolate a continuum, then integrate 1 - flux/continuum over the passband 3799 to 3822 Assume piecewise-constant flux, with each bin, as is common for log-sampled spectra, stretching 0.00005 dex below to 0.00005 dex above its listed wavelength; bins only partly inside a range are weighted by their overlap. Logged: 1.6 Ang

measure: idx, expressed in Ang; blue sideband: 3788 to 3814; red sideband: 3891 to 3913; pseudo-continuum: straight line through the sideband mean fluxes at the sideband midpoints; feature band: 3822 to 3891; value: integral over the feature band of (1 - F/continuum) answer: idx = 2.47 Ang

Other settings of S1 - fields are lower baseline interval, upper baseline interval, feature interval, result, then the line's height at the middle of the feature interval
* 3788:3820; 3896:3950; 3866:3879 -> 0.9 Ang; 3.27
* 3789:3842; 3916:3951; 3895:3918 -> 0.5 Ang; 3.35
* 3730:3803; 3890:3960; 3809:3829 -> 1.2 Ang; 3.3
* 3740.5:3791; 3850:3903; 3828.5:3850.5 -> 0.5 Ang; 3.18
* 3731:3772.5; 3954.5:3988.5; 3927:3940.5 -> -0.4 Ang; 3.29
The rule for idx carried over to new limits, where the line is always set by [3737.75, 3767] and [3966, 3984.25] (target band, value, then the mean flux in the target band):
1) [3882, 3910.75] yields 0.5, 3.23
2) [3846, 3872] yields 2.0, 3.05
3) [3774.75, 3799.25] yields 0.6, 3.25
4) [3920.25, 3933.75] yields -0.6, 3.42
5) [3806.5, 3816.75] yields 0.7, 3.09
